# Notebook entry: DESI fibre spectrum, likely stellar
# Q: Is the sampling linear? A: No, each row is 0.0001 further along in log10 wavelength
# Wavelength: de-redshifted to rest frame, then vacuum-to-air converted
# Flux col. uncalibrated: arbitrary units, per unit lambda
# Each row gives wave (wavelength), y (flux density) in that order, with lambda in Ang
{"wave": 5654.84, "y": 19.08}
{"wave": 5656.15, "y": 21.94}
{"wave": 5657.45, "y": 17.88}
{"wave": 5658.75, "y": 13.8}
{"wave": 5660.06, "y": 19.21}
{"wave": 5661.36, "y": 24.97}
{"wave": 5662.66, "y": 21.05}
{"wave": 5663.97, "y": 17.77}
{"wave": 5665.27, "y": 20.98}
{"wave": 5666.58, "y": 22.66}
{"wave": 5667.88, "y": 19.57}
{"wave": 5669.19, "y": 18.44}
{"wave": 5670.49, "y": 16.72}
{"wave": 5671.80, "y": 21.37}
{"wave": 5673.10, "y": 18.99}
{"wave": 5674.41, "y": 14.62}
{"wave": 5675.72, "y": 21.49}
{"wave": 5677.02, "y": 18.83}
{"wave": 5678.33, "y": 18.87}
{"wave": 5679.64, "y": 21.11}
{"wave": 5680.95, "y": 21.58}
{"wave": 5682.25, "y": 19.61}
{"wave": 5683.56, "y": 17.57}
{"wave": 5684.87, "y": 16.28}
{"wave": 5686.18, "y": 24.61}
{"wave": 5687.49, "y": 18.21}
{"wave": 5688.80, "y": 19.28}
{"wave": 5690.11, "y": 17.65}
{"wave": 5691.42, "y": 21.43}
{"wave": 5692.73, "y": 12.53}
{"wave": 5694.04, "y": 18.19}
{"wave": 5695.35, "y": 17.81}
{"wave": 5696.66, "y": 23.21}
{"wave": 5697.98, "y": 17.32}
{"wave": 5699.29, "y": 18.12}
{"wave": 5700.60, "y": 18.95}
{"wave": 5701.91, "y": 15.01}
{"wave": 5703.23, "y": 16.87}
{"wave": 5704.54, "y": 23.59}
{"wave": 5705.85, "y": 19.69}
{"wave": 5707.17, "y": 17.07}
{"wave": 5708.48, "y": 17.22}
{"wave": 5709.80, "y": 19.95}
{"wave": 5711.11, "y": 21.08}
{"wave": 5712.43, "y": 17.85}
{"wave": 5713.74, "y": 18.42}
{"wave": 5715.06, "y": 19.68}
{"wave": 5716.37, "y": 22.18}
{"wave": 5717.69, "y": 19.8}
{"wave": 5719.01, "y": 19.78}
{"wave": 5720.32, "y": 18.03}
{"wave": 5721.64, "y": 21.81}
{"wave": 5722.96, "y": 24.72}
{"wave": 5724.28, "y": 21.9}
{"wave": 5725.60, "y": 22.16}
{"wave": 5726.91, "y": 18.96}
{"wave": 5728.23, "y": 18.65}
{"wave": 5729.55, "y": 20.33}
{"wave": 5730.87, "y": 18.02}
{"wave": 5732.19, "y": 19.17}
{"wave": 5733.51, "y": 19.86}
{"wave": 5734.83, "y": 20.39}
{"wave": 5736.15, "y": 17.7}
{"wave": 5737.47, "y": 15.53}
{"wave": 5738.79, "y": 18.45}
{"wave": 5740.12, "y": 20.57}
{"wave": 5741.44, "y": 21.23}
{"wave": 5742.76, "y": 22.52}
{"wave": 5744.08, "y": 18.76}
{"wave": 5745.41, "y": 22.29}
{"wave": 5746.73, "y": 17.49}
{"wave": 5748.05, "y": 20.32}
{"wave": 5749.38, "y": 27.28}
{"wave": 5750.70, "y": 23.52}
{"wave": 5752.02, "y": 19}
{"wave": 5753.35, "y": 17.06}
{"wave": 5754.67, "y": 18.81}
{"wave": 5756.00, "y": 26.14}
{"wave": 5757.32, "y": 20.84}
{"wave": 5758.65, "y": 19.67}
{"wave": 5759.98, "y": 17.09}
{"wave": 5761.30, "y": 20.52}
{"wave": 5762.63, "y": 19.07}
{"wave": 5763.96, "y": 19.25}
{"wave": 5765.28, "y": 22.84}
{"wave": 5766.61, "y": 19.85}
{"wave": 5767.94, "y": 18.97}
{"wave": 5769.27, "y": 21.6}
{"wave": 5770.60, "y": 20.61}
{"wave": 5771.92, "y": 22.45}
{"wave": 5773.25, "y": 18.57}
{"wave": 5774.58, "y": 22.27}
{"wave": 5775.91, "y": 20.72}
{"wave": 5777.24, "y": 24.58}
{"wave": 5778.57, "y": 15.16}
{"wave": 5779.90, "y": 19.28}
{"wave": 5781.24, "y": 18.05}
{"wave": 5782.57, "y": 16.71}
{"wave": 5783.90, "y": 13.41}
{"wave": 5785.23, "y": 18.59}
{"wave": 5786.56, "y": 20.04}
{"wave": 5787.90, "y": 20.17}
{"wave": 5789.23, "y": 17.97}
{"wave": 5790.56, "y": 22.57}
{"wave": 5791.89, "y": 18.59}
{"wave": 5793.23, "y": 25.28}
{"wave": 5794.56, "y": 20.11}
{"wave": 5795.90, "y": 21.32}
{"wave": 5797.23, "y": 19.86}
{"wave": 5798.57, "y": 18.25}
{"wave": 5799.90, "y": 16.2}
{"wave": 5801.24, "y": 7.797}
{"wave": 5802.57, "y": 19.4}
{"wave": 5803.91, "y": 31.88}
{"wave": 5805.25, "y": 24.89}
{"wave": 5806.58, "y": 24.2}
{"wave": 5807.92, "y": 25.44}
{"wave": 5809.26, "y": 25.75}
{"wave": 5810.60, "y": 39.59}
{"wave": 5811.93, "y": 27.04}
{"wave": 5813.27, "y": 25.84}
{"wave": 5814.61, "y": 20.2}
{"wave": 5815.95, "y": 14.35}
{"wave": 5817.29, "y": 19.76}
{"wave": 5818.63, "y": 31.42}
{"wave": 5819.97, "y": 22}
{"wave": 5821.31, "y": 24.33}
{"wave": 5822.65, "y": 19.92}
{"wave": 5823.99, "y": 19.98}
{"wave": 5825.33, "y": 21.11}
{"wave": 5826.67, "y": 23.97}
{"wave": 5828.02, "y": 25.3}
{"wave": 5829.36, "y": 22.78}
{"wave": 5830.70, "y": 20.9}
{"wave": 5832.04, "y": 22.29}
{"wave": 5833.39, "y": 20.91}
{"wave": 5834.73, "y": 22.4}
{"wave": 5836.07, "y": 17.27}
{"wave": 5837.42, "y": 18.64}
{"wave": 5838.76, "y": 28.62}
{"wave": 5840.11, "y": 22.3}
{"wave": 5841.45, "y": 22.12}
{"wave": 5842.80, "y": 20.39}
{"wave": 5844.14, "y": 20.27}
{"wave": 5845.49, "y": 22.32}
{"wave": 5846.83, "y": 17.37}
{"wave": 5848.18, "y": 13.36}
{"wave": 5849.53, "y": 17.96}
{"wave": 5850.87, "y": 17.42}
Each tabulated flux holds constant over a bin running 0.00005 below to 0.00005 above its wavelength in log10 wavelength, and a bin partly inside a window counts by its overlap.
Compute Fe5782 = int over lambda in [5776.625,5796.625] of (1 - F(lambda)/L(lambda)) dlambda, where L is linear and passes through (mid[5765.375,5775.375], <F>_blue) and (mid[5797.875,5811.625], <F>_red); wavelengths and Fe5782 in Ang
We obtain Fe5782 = 2.3 Ang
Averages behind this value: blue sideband 20.7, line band 19.4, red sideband 23.4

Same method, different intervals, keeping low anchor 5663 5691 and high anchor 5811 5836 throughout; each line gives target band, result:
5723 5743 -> 0.8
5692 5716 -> 1.7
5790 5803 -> 1.8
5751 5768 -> 0.9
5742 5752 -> -0.3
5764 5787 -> 2.0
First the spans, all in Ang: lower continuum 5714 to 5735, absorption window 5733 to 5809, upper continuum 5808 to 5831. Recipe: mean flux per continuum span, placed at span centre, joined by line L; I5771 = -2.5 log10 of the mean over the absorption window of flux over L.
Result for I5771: 0.09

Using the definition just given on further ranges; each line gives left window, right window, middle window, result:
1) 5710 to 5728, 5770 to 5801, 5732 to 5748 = 0.03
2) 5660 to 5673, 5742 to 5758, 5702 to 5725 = 0.05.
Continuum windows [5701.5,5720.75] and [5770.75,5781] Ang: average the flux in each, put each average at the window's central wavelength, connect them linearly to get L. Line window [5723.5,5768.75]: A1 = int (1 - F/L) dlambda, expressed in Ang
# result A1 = -0.8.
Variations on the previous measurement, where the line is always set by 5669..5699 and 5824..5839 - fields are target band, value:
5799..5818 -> -1.4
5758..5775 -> 0.4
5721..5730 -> -0.7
